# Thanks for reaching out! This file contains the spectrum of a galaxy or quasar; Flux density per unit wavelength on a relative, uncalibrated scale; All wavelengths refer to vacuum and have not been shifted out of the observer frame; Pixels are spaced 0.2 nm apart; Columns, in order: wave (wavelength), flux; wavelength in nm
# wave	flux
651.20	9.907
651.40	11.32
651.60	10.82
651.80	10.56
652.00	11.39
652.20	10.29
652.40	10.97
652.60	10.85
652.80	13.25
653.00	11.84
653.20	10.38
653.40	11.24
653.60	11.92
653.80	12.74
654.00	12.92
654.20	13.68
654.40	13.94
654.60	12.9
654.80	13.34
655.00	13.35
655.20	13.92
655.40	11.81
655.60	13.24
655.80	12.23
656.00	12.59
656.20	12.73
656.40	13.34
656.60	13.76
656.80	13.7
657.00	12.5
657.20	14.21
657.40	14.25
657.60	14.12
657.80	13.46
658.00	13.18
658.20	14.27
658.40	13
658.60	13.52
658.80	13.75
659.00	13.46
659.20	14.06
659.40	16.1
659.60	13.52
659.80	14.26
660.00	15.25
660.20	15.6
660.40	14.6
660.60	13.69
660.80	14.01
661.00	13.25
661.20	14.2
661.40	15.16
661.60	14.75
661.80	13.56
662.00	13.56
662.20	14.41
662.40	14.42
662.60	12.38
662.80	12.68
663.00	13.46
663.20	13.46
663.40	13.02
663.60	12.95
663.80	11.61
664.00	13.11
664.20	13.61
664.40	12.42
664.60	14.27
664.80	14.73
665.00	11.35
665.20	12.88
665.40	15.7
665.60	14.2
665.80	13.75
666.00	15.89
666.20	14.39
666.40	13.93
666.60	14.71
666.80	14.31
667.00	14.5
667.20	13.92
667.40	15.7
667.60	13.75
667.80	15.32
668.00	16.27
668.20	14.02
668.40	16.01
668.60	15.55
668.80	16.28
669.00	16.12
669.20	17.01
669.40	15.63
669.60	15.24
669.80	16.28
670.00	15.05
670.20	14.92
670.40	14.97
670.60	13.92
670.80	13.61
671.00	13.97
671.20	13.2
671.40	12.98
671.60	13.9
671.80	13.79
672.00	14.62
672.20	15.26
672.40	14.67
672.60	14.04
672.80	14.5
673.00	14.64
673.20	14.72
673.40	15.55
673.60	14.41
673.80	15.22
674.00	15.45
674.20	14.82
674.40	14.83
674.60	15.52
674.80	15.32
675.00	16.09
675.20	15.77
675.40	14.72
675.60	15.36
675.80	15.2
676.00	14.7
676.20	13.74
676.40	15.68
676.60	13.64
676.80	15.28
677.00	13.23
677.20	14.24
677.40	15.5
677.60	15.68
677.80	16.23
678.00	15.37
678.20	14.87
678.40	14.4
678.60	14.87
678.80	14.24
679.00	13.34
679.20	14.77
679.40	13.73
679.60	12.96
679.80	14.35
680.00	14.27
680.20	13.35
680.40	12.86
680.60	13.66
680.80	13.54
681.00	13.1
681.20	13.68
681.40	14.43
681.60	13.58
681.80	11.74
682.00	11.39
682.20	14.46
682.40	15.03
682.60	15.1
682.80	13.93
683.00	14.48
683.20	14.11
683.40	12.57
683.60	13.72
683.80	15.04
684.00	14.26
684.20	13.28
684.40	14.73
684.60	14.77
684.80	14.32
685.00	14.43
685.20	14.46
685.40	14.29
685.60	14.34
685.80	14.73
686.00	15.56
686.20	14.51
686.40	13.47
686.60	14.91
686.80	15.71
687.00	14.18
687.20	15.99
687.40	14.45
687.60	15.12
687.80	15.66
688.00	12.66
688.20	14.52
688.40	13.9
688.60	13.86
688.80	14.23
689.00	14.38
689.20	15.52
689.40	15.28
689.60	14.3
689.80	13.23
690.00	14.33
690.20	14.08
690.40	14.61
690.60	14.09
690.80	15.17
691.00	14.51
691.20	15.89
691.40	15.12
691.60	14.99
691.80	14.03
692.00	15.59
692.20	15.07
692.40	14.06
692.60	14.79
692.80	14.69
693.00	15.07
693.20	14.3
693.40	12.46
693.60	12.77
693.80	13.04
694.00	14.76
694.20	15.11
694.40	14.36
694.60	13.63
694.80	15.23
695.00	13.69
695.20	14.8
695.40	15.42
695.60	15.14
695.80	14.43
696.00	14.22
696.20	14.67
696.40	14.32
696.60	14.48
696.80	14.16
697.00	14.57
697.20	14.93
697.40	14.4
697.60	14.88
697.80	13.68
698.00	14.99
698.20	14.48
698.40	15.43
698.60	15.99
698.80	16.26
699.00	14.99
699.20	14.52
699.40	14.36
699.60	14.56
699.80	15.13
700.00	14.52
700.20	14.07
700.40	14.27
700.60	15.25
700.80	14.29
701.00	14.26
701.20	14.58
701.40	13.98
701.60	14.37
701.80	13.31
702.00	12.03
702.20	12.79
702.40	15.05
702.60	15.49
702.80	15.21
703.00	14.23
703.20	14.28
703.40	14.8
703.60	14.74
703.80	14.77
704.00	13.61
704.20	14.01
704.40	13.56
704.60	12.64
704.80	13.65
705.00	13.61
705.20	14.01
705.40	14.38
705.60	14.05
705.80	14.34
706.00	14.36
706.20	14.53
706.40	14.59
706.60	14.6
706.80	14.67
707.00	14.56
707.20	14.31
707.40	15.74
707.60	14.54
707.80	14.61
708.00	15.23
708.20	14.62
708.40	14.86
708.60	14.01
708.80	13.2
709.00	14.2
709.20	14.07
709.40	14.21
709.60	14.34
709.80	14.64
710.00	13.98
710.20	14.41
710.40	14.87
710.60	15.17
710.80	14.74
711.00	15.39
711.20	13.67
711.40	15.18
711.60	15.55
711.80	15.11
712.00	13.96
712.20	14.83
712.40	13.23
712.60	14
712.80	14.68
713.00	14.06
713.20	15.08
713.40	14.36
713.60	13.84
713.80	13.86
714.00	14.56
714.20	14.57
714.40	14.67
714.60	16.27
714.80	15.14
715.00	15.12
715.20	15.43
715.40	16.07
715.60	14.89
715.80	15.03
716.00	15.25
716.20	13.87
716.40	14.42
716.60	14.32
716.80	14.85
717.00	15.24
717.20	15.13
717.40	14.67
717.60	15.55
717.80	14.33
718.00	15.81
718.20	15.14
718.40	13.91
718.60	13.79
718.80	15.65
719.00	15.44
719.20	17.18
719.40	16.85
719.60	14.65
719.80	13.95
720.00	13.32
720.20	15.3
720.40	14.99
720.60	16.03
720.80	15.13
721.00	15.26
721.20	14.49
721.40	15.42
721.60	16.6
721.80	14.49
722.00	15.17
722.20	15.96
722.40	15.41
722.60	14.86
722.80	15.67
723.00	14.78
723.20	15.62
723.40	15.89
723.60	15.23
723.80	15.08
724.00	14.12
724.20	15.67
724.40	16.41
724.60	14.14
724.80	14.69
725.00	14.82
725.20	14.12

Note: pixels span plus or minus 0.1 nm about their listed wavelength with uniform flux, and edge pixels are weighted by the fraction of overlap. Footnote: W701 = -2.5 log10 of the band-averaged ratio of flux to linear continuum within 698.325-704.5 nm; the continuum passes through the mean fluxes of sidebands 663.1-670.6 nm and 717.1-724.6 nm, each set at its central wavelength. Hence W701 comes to 0.04 mag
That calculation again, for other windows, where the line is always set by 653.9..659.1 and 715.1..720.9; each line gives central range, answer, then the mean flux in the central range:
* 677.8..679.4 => -0.05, 14.6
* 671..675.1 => -0.06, 14.7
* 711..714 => 0.03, 14.4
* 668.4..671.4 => -0.10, 15.1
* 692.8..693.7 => 0.05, 13.8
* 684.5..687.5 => -0.04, 14.7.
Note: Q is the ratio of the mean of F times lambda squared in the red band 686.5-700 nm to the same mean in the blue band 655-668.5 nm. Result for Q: 1.15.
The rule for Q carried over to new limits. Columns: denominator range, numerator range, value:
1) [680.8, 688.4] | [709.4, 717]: 1.12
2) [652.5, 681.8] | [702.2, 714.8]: 1.16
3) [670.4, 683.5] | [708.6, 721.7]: 1.15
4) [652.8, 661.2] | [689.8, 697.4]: 1.20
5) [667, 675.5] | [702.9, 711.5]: 1.07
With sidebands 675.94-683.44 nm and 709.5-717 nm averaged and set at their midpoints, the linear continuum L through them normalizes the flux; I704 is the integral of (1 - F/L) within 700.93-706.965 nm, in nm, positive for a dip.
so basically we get 0.16 nm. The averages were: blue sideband 14.1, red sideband 14.7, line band 14.2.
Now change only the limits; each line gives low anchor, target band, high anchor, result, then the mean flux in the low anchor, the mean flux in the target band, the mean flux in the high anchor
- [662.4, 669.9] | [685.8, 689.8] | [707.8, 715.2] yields -0.046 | 14.3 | 14.6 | 14.6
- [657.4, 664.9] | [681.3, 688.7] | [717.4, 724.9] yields 0.050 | 13.8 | 14.3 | 15.2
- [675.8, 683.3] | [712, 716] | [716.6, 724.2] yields 0.077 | 14.2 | 14.7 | 15.2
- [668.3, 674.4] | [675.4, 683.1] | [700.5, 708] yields 0.270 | 14.9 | 14.2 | 14.3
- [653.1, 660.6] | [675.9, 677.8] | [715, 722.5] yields -0.101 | 13.4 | 14.7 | 15.1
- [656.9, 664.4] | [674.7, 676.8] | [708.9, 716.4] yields -0.150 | 13.8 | 15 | 14.7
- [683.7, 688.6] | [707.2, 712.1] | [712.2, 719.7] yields 0.074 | 14.5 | 14.6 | 14.9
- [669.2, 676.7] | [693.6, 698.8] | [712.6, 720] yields 0.090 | 14.8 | 14.6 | 14.9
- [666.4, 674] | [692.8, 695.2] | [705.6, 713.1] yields 0.088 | 14.8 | 14.1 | 14.5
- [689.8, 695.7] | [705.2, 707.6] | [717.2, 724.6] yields 0.049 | 14.5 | 14.5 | 15.2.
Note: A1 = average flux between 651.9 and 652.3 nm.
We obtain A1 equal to 10.8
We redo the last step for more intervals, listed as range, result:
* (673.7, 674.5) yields 15.1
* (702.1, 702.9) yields 14.6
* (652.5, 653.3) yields 11.6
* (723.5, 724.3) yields 15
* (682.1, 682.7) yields 14.9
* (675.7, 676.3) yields 14.5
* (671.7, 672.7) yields 14.5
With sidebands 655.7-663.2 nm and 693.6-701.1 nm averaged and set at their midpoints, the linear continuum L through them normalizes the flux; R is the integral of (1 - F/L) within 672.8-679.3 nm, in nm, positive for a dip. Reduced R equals -0.348 nm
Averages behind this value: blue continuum 13.8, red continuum 14.6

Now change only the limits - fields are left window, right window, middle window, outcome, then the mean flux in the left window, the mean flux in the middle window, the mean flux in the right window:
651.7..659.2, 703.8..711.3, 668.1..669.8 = -0.33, 12.8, 15.8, 14.3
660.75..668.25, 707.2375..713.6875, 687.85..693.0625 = -0.10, 13.9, 14.5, 14.5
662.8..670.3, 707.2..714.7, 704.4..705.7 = 0.07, 14.4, 13.7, 14.5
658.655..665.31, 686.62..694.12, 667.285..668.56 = -0.12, 13.7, 15.2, 14.5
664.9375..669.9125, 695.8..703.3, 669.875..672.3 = 0.11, 14.9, 14.2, 14.5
